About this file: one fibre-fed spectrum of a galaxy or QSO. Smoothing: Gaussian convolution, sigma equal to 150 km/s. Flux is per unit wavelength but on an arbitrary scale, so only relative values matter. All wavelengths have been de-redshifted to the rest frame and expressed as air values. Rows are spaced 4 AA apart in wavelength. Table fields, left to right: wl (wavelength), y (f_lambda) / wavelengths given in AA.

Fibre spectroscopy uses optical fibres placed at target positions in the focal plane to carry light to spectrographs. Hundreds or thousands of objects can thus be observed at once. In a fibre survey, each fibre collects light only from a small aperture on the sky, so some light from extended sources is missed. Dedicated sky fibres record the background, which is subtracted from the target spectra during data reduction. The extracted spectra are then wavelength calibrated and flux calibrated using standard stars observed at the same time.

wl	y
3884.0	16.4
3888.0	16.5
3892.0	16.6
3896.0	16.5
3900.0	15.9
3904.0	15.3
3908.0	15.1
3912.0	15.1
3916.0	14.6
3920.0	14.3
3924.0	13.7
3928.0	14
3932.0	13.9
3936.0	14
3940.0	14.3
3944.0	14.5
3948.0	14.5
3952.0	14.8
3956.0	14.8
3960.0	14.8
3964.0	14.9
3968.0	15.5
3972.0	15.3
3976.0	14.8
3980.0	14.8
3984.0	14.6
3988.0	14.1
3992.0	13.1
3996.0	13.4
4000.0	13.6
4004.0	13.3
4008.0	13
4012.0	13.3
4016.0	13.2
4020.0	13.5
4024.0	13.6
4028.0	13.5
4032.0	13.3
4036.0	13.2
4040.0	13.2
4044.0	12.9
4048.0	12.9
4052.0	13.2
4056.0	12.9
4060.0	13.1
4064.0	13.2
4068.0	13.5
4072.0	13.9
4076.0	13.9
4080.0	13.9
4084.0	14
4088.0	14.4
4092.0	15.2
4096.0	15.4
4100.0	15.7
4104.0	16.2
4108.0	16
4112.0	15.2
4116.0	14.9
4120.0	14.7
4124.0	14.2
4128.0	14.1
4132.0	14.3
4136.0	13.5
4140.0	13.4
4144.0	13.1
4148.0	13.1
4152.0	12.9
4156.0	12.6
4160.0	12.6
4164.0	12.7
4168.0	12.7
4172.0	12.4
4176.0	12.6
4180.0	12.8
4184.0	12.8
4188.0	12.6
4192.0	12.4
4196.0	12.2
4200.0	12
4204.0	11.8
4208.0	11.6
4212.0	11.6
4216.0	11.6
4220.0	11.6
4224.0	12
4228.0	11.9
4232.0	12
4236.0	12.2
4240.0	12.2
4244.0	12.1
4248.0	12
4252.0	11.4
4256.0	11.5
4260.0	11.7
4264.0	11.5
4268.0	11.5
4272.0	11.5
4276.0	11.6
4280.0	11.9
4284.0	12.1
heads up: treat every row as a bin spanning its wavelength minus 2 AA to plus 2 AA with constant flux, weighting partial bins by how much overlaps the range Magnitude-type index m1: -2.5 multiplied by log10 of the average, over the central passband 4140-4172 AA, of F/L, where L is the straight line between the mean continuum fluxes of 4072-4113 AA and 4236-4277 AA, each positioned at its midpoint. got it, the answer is 0.07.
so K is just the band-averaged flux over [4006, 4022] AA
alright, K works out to 13.2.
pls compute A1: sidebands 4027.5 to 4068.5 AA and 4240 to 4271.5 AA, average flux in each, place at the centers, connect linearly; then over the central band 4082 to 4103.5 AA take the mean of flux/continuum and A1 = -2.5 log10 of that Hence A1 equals -0.17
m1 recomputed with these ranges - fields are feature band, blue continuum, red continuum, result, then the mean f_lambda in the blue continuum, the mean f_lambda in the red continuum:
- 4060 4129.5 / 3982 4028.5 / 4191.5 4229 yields -0.14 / 13.5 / 11.8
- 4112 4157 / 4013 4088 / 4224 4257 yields -0.09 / 13.4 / 11.9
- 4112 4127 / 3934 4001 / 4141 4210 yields -0.12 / 14.5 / 12.5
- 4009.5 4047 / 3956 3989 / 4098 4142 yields 0.12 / 14.9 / 14.7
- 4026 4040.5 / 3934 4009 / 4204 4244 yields 0.03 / 14.3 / 11.9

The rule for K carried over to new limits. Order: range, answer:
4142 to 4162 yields 12.9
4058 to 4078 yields 13.5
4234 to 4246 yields 12.2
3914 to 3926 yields 14.2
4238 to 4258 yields 11.8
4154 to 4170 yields 12.6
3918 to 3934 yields 14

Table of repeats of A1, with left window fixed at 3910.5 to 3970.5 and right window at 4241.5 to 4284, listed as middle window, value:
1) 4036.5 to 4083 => 0.01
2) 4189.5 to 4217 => 0.03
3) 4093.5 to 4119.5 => -0.19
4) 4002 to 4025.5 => 0.04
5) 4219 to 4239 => 0.00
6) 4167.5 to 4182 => -0.01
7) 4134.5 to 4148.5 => -0.04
